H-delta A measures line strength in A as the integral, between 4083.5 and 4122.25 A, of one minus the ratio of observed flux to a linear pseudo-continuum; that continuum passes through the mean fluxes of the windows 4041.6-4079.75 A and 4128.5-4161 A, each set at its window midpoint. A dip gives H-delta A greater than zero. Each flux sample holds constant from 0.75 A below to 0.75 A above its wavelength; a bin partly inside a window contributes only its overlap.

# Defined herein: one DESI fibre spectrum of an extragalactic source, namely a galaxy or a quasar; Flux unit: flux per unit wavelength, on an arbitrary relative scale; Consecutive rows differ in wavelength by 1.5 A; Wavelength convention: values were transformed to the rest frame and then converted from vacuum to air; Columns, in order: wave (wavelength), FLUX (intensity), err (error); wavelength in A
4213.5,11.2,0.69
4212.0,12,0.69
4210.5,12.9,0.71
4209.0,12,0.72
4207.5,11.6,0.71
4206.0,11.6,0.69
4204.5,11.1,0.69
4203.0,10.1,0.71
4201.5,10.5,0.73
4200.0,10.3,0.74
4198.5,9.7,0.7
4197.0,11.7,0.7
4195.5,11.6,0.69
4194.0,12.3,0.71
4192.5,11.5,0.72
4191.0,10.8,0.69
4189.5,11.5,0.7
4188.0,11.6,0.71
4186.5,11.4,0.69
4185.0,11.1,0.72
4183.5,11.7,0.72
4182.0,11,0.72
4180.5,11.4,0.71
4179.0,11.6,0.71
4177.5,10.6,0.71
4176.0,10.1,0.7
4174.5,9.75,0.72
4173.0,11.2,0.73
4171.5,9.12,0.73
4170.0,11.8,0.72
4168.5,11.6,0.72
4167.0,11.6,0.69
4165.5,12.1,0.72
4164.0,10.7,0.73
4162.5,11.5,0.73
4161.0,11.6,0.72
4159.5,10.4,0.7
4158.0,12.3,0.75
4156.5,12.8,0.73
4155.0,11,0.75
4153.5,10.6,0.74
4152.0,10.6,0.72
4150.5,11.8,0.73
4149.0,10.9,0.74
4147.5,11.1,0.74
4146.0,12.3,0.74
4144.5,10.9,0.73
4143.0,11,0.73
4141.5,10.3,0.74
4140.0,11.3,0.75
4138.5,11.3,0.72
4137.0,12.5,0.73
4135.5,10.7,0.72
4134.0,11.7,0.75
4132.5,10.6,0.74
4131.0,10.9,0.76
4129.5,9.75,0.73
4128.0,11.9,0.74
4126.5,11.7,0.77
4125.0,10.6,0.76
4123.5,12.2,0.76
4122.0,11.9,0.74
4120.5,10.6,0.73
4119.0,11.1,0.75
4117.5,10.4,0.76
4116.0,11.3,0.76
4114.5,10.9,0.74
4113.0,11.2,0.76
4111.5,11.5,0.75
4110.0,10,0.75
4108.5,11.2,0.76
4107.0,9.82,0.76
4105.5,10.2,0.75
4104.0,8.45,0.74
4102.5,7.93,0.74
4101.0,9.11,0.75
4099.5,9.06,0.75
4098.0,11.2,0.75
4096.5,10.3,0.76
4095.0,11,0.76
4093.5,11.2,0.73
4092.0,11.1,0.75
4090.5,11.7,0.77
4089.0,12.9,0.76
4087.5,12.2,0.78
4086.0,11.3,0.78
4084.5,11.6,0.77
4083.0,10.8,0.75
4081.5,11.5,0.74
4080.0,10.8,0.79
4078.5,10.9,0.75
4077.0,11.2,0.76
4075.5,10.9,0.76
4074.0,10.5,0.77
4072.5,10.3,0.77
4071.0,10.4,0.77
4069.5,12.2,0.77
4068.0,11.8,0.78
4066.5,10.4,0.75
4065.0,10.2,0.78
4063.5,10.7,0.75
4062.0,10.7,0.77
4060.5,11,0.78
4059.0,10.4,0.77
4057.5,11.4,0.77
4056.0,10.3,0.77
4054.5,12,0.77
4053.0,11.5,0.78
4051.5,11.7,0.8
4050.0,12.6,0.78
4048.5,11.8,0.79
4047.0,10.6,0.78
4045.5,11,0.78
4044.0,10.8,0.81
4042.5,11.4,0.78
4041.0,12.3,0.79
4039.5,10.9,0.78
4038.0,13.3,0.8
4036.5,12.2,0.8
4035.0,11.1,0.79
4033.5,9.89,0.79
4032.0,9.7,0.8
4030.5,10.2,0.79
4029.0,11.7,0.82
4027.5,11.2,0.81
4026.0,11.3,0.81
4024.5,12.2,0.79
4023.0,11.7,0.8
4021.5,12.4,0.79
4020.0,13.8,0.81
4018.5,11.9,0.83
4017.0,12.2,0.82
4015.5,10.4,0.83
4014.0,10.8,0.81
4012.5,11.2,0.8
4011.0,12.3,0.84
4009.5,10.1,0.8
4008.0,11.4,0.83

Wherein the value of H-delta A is 1.42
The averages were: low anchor 11.1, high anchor 11.2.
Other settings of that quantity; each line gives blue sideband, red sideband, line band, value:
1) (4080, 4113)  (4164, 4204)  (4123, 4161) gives -1.3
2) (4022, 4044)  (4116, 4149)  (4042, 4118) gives 2.6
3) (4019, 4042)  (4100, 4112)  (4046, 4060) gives -0.4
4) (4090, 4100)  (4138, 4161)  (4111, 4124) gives -0.3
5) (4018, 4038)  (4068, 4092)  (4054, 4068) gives 0.7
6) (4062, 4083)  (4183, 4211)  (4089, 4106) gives 1.1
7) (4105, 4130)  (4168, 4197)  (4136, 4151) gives -0.4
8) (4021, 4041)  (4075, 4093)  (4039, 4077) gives 1.0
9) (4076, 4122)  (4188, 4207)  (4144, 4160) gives -0.6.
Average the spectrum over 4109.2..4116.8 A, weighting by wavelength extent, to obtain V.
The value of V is 11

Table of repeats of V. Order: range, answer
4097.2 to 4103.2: 9.34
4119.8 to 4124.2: 11.6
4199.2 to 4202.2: 10.4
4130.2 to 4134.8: 11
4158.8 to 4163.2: 11.2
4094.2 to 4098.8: 10.8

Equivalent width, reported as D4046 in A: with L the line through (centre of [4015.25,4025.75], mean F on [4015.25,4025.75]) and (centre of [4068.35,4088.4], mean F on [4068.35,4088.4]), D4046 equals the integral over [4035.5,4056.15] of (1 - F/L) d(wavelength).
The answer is 0.1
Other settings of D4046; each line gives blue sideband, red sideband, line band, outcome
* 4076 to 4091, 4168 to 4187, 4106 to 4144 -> 0.64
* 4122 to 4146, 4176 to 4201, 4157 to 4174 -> -0.09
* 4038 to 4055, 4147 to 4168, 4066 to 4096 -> 0.73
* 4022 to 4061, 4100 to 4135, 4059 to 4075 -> 0.42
